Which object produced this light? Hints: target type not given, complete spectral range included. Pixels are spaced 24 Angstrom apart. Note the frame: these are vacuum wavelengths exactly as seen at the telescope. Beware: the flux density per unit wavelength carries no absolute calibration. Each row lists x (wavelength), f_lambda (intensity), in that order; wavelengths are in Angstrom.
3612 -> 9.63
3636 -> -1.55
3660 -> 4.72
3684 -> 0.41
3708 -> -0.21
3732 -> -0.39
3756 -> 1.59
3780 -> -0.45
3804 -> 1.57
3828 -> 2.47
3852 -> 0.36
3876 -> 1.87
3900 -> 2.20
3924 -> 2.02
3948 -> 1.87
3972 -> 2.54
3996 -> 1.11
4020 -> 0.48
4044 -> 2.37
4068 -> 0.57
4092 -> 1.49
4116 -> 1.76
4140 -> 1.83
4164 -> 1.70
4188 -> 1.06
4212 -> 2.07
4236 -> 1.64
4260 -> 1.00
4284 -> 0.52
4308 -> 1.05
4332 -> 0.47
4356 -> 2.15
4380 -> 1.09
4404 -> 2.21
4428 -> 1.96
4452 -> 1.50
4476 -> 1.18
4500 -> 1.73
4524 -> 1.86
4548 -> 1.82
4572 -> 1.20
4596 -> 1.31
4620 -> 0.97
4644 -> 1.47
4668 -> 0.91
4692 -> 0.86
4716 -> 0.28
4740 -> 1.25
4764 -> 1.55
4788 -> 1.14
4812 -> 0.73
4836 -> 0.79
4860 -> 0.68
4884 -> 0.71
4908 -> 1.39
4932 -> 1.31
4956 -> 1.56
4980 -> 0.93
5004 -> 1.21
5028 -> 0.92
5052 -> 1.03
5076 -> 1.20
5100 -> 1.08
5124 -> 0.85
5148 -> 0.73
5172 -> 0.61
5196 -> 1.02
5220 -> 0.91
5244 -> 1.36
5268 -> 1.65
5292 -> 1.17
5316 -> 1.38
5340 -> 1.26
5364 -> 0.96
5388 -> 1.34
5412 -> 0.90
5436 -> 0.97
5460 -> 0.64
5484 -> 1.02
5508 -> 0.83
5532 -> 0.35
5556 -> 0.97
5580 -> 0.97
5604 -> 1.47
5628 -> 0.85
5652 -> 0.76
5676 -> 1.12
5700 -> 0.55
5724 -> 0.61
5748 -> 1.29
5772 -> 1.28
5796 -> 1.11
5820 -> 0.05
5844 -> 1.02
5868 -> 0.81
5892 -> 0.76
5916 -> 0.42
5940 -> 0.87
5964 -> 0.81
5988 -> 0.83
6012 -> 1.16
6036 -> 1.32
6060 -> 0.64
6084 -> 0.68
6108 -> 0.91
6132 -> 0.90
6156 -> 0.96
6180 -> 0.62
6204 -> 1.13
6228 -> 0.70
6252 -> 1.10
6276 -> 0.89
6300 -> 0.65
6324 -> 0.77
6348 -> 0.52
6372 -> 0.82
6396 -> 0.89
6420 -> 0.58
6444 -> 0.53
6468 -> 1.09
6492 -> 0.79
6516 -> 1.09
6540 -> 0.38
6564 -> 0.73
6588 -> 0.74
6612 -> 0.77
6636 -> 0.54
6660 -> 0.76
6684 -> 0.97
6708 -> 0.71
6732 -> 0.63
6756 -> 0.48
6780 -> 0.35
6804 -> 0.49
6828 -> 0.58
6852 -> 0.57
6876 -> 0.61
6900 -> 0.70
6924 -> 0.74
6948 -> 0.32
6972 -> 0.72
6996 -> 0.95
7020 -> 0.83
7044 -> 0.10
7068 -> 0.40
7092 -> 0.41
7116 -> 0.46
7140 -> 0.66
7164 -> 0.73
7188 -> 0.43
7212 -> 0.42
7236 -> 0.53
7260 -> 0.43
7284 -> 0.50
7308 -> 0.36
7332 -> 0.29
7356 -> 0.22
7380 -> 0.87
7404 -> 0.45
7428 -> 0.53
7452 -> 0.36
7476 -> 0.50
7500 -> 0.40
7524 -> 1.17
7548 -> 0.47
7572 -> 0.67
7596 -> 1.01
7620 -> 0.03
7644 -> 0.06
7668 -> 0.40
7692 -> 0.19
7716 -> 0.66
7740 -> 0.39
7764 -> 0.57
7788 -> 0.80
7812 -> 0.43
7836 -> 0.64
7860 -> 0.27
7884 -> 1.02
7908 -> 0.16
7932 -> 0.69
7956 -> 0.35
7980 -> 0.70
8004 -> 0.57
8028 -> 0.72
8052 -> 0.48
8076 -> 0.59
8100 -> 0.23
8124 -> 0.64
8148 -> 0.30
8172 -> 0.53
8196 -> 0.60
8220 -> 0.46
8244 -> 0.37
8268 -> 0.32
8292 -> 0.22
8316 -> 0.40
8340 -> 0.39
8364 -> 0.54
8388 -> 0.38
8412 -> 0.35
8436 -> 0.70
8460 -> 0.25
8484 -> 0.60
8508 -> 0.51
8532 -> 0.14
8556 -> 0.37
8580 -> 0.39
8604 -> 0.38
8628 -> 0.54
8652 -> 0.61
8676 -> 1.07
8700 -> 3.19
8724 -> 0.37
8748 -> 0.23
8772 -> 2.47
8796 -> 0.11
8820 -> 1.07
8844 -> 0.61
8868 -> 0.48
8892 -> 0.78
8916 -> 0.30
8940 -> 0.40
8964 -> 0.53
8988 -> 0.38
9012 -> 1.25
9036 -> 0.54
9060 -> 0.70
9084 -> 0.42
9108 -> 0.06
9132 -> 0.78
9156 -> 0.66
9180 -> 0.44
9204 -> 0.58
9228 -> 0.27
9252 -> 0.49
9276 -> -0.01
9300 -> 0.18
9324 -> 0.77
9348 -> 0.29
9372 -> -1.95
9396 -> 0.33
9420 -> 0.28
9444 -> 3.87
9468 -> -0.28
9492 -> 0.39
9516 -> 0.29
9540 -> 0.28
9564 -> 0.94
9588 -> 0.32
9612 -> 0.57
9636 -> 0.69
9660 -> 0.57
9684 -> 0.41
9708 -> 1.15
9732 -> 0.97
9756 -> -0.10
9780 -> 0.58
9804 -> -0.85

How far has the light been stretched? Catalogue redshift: 1.331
